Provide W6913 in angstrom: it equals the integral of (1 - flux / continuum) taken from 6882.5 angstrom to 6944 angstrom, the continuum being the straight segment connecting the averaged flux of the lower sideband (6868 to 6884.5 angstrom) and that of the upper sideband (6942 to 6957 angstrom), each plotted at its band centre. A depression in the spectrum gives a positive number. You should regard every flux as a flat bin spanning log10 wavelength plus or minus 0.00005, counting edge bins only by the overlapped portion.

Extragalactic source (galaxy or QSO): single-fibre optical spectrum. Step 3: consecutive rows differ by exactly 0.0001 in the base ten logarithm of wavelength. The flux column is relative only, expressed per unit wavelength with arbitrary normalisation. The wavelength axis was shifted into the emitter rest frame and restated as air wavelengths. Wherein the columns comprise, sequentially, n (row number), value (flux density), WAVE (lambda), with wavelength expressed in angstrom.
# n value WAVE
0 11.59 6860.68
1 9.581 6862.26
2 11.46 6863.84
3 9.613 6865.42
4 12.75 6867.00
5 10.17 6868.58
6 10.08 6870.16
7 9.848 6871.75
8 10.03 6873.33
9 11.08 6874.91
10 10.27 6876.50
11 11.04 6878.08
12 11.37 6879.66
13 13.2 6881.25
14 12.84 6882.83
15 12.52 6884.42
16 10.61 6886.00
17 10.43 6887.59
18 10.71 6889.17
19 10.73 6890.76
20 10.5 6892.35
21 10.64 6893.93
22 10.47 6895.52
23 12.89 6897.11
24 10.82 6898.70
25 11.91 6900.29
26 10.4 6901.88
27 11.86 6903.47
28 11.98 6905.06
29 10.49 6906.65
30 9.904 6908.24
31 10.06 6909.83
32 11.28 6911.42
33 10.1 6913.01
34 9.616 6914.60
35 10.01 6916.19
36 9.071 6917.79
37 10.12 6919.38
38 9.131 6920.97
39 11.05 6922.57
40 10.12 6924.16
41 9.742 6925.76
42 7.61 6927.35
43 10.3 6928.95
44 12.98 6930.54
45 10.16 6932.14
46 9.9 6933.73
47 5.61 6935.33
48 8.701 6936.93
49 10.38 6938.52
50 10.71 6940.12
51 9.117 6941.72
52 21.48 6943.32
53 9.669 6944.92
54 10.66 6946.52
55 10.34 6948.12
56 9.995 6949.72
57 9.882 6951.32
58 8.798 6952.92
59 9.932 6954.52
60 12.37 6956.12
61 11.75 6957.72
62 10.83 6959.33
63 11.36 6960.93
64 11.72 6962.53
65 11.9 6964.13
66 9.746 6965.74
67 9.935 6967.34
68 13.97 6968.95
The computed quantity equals 3.2 angstrom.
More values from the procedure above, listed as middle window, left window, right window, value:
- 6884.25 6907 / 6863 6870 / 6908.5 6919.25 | -1.6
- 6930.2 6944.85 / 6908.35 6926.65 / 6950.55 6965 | -0.5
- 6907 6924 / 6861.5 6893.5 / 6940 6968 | 1.5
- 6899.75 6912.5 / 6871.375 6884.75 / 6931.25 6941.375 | -0.7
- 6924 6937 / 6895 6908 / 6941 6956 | 2.0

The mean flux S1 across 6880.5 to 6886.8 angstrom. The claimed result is 12.3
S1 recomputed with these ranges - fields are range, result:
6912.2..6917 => 9.91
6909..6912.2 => 10.7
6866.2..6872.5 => 10.7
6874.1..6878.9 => 10.8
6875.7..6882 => 11.4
